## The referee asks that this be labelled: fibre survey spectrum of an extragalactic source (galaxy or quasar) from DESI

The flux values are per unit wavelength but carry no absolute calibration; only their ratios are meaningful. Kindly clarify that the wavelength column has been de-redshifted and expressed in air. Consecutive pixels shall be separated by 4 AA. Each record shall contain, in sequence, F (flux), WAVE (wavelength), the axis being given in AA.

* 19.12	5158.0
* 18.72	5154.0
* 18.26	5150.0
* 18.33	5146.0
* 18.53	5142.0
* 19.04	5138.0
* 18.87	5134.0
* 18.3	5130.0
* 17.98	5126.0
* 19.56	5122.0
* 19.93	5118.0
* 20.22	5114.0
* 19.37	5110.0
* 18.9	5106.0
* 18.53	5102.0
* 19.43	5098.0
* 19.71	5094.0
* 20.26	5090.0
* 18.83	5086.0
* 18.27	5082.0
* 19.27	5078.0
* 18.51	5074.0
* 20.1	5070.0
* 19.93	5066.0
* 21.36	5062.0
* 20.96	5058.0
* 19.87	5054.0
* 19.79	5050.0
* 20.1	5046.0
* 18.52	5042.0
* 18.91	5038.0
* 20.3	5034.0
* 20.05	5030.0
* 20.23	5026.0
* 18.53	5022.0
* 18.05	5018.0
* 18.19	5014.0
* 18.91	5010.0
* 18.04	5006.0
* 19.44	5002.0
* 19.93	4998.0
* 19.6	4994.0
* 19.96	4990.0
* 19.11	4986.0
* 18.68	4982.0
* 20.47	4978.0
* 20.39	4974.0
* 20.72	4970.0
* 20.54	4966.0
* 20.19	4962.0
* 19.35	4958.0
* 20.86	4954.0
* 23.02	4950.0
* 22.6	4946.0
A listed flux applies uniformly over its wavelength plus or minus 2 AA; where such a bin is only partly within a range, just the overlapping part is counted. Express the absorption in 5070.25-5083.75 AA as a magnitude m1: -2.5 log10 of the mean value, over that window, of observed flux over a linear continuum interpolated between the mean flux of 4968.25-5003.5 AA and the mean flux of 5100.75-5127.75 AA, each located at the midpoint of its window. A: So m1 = 0.030 mag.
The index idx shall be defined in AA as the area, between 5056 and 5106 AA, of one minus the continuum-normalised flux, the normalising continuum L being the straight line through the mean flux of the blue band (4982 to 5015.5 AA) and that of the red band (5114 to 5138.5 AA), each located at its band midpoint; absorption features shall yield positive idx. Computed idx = -1.29 AA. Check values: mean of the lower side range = 19.1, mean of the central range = 19.6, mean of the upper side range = 19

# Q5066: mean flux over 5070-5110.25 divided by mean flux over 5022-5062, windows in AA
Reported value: 0.96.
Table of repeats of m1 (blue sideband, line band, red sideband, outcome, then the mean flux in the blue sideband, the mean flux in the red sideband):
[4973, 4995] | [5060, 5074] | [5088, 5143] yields -0.04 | 19.7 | 19.2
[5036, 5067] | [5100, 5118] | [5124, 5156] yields -0.02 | 19.9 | 18.5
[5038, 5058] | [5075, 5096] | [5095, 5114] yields 0.01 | 19.6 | 19.2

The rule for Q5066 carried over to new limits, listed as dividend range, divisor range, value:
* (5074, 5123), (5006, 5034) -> 1.02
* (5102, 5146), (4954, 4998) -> 0.95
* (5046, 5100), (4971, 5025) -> 1.03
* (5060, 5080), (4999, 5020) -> 1.07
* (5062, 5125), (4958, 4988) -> 0.97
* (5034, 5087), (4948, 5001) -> 0.97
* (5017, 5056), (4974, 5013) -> 1.01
